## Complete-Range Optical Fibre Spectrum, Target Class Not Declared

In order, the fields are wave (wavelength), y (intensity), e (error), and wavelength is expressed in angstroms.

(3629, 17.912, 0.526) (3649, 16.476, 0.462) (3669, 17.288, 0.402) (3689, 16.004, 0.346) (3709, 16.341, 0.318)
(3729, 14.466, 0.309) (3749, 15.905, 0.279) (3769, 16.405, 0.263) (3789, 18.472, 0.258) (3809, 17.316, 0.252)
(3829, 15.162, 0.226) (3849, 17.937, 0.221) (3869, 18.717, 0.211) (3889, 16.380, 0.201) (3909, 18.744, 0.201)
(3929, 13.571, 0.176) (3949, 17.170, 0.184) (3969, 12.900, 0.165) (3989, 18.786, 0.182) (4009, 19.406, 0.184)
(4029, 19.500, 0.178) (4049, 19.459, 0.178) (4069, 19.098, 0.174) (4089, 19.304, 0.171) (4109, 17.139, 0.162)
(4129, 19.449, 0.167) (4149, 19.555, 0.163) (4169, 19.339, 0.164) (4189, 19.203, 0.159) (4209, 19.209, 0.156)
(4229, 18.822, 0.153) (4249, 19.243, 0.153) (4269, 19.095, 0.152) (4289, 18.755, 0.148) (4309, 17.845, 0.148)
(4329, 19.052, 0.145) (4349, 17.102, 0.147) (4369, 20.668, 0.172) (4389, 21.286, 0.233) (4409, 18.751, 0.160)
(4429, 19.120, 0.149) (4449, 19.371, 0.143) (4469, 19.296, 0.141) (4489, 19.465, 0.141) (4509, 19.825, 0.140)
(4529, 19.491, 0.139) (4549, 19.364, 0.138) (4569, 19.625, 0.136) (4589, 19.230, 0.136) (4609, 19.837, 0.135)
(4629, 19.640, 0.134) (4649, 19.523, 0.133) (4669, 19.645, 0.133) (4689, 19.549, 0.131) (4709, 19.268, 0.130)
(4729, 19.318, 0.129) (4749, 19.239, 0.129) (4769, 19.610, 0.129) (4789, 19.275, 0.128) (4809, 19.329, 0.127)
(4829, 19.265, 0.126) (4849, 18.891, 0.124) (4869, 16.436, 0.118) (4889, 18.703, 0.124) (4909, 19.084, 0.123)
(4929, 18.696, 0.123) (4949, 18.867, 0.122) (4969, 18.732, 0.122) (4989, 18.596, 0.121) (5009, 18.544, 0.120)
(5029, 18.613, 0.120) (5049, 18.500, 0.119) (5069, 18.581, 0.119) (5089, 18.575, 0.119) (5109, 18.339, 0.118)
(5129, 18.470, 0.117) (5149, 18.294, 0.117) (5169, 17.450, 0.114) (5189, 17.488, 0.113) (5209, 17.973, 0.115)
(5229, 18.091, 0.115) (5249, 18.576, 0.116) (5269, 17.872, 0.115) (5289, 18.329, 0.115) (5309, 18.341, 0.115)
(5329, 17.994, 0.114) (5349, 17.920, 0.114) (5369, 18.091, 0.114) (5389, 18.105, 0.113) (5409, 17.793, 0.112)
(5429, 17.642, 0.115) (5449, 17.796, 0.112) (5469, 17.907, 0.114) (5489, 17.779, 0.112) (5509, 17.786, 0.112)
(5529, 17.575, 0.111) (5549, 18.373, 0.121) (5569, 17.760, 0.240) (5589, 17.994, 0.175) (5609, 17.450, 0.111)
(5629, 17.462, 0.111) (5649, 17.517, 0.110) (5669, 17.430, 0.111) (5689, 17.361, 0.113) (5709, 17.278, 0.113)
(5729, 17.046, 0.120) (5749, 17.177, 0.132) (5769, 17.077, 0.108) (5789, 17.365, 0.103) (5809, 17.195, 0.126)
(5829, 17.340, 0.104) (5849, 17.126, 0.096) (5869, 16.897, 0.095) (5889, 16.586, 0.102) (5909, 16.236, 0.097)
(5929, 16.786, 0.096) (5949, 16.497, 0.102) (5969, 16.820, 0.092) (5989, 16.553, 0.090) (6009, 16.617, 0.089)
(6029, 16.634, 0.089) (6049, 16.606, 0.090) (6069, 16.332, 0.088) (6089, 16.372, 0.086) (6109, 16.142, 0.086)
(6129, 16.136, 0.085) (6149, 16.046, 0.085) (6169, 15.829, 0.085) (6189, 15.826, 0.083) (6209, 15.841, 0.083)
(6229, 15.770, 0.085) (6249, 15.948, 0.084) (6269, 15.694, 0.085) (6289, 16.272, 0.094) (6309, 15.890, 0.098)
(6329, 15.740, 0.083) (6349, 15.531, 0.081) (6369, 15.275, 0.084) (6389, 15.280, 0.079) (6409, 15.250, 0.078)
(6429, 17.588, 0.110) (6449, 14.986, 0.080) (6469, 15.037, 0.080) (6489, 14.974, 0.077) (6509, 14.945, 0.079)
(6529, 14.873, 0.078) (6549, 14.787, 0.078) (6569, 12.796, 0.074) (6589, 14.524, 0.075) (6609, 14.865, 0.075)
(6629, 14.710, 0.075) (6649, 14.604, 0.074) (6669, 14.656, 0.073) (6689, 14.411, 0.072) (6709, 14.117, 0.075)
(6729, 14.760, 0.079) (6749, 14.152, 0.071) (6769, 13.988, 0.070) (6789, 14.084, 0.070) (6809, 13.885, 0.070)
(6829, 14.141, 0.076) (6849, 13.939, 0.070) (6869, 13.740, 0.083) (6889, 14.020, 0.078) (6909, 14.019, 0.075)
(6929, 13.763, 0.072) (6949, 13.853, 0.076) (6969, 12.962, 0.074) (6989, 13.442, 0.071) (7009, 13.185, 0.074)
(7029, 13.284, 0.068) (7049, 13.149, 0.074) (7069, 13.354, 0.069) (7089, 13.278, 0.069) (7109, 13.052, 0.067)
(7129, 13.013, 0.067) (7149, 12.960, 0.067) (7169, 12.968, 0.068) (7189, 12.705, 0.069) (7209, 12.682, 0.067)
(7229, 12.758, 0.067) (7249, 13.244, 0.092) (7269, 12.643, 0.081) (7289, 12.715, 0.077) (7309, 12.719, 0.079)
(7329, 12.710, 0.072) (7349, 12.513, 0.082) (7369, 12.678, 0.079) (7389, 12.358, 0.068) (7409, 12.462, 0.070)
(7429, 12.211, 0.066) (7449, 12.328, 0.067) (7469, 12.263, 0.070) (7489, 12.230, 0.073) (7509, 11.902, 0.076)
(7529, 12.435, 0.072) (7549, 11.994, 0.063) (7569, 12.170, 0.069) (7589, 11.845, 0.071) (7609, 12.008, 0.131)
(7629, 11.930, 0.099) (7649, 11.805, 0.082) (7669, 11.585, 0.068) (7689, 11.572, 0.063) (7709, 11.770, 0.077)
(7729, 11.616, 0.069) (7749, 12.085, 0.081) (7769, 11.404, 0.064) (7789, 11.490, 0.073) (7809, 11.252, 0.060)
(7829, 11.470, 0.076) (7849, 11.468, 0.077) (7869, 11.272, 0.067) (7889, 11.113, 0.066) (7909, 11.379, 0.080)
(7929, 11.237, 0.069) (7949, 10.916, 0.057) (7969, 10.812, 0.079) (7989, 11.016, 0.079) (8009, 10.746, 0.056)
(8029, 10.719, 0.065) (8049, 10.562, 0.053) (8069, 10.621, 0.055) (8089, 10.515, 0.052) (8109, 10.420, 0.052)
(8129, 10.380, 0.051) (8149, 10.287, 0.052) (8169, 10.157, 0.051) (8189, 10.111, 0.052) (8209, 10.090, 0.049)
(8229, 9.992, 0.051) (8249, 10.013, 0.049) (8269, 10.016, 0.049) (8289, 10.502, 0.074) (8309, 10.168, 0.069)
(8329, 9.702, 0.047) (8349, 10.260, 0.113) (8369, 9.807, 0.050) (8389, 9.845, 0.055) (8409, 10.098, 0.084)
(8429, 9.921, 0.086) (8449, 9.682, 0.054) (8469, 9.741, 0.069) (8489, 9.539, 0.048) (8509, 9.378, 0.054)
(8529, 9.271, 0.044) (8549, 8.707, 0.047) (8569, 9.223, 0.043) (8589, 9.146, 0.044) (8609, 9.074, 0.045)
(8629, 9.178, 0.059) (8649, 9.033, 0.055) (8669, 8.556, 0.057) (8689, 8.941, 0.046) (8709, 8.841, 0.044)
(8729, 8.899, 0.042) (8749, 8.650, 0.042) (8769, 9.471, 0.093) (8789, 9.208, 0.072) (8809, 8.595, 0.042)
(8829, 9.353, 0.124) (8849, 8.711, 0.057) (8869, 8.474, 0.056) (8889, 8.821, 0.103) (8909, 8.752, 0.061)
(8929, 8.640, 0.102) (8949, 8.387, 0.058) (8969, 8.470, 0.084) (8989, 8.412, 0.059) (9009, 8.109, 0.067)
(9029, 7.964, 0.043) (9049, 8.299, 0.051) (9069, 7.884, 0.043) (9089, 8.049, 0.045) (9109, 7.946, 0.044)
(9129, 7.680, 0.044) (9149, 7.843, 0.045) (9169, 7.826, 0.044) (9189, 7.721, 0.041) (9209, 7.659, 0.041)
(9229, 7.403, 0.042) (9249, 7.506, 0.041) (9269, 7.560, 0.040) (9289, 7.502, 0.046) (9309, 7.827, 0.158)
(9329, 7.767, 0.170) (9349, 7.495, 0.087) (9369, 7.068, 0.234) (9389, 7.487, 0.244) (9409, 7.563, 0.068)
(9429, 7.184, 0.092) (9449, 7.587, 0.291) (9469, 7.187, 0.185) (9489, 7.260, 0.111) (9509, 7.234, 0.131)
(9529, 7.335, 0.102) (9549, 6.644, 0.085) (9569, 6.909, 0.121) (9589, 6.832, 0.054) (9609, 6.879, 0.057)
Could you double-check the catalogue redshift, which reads 0.00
